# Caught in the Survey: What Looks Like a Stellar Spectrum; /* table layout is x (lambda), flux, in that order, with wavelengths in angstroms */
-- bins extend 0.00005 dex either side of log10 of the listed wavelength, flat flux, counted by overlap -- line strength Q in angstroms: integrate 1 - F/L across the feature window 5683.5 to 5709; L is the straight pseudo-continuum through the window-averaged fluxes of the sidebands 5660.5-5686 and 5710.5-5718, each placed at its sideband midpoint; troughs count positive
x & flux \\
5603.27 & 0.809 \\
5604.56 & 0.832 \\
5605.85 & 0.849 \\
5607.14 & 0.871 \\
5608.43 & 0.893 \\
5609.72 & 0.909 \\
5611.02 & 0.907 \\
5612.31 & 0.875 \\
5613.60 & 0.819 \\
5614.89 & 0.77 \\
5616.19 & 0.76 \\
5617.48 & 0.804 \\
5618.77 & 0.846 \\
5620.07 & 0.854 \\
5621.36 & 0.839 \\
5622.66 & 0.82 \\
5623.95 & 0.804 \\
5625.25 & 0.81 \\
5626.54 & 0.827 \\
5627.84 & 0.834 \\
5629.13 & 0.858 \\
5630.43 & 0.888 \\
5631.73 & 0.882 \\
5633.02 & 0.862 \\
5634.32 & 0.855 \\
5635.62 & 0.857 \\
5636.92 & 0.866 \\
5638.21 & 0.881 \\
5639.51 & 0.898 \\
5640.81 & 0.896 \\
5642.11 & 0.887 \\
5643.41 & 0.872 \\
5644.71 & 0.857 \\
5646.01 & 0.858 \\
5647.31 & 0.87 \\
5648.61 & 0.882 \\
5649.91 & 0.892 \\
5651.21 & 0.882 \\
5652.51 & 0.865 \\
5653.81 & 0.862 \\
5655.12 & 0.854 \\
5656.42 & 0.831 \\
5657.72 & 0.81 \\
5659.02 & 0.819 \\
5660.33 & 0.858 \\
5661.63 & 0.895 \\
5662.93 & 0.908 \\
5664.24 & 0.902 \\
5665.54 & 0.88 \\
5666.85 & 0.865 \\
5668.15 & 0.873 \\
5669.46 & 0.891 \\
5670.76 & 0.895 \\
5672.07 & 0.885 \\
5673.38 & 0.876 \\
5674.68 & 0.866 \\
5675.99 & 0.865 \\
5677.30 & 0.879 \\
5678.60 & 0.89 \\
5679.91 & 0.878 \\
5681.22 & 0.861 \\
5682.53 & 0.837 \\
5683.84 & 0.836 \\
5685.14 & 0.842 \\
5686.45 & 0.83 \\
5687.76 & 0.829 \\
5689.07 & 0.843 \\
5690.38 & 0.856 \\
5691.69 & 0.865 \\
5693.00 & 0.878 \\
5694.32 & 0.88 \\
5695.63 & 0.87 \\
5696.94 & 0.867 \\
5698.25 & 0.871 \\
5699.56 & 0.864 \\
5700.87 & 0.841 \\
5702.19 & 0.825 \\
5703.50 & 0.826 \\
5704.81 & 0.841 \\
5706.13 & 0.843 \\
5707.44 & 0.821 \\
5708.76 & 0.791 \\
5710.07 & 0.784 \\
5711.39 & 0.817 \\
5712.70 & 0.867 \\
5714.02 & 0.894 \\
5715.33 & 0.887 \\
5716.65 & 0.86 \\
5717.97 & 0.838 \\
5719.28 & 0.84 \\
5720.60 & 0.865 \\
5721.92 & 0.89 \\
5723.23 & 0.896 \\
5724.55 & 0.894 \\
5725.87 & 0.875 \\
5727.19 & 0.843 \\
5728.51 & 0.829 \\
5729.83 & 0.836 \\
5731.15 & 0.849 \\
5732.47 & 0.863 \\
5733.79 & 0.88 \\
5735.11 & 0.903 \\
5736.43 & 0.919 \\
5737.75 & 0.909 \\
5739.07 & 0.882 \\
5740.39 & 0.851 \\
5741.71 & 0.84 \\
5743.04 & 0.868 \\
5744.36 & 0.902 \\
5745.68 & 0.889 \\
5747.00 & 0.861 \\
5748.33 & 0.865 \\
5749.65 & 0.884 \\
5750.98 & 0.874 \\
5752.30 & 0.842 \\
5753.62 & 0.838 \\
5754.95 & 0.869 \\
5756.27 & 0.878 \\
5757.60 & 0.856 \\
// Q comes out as 0.6 angstroms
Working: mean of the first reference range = 0.874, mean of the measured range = 0.847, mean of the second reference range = 0.859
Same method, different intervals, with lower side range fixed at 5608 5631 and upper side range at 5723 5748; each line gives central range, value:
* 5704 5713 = 0.4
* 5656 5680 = -0.5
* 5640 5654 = -0.5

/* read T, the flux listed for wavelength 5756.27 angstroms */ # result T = 0.878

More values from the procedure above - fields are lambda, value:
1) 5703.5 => 0.826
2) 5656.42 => 0.831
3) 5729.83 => 0.836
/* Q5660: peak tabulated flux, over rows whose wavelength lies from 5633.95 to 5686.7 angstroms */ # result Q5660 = 0.908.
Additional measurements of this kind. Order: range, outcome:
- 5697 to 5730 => 0.896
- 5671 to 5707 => 0.89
